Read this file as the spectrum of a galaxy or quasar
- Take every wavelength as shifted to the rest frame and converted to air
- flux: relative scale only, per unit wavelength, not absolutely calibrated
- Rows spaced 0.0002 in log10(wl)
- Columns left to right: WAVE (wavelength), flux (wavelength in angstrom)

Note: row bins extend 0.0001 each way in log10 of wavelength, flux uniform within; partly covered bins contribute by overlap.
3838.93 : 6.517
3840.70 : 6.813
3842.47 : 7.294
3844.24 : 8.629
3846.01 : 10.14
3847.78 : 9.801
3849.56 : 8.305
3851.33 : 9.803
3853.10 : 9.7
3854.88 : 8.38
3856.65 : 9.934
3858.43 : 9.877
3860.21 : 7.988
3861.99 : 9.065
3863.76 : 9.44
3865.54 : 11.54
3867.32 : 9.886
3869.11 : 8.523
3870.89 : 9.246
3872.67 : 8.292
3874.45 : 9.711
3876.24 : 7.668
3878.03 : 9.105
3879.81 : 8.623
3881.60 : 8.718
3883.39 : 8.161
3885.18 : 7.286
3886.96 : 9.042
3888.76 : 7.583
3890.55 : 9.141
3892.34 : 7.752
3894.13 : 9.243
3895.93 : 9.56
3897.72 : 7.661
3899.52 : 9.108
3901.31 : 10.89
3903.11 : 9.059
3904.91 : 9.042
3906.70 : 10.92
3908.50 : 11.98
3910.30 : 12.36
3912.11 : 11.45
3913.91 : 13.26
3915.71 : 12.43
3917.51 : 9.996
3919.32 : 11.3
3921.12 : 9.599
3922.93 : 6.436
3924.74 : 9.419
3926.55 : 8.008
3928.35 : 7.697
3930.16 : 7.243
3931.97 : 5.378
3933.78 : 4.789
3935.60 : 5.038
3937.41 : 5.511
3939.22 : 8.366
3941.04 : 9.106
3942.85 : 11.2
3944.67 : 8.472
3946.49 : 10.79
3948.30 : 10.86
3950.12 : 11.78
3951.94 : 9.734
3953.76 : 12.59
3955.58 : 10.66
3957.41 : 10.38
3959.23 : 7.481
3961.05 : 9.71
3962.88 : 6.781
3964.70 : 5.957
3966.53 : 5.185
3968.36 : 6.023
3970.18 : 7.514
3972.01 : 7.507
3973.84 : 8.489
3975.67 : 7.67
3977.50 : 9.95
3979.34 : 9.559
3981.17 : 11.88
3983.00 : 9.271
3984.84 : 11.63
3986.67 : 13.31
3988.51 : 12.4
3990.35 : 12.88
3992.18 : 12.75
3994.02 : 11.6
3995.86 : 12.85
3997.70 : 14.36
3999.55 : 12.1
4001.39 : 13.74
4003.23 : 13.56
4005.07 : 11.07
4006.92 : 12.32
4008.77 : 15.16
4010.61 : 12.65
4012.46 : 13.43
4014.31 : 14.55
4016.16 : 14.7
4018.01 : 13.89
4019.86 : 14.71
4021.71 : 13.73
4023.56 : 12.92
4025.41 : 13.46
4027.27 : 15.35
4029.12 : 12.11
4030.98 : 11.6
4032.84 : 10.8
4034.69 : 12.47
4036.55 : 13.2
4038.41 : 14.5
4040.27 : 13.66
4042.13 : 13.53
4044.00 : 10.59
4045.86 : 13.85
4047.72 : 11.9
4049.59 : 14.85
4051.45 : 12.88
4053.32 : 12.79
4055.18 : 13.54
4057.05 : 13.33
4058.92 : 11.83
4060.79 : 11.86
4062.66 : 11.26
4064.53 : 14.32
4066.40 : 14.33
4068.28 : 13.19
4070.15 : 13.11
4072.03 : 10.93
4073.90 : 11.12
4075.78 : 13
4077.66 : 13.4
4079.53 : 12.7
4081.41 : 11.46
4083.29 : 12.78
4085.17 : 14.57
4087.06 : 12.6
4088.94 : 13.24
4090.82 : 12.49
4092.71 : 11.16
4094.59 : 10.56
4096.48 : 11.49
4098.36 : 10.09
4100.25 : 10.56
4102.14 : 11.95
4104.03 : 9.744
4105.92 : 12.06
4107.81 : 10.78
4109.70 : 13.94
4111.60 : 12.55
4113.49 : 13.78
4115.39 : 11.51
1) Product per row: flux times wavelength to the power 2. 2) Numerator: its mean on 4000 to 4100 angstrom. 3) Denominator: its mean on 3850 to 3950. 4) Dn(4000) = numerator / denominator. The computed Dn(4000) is 1.52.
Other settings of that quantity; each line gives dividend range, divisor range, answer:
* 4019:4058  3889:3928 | 1.42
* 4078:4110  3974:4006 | 1.07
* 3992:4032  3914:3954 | 1.55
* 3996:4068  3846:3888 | 1.58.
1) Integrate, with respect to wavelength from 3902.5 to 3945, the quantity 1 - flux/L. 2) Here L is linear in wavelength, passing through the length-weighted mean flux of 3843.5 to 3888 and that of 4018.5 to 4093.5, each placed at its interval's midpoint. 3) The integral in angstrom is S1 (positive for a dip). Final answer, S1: 4.6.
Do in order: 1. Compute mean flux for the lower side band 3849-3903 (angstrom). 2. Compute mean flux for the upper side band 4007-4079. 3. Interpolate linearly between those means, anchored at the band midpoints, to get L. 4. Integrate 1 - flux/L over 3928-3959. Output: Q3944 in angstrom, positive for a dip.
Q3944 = 5.5 angstrom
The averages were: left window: 8.98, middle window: 8.79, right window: 13.1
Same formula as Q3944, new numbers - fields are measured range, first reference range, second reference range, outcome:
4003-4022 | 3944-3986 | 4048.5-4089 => -4.8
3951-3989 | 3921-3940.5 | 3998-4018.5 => 3.7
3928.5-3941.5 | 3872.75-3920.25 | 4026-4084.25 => 4.9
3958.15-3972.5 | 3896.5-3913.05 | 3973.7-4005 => 5.4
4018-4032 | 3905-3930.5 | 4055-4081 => -1.7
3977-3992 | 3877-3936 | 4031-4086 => -0.7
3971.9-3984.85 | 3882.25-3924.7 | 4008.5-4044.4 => 2.7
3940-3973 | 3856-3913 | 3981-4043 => 6.9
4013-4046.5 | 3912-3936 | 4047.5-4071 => -3.4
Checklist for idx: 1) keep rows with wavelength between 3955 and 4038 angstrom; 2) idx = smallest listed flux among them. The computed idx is 5.185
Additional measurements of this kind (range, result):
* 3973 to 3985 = 7.67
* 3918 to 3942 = 4.789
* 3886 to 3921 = 7.583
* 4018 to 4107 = 9.744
